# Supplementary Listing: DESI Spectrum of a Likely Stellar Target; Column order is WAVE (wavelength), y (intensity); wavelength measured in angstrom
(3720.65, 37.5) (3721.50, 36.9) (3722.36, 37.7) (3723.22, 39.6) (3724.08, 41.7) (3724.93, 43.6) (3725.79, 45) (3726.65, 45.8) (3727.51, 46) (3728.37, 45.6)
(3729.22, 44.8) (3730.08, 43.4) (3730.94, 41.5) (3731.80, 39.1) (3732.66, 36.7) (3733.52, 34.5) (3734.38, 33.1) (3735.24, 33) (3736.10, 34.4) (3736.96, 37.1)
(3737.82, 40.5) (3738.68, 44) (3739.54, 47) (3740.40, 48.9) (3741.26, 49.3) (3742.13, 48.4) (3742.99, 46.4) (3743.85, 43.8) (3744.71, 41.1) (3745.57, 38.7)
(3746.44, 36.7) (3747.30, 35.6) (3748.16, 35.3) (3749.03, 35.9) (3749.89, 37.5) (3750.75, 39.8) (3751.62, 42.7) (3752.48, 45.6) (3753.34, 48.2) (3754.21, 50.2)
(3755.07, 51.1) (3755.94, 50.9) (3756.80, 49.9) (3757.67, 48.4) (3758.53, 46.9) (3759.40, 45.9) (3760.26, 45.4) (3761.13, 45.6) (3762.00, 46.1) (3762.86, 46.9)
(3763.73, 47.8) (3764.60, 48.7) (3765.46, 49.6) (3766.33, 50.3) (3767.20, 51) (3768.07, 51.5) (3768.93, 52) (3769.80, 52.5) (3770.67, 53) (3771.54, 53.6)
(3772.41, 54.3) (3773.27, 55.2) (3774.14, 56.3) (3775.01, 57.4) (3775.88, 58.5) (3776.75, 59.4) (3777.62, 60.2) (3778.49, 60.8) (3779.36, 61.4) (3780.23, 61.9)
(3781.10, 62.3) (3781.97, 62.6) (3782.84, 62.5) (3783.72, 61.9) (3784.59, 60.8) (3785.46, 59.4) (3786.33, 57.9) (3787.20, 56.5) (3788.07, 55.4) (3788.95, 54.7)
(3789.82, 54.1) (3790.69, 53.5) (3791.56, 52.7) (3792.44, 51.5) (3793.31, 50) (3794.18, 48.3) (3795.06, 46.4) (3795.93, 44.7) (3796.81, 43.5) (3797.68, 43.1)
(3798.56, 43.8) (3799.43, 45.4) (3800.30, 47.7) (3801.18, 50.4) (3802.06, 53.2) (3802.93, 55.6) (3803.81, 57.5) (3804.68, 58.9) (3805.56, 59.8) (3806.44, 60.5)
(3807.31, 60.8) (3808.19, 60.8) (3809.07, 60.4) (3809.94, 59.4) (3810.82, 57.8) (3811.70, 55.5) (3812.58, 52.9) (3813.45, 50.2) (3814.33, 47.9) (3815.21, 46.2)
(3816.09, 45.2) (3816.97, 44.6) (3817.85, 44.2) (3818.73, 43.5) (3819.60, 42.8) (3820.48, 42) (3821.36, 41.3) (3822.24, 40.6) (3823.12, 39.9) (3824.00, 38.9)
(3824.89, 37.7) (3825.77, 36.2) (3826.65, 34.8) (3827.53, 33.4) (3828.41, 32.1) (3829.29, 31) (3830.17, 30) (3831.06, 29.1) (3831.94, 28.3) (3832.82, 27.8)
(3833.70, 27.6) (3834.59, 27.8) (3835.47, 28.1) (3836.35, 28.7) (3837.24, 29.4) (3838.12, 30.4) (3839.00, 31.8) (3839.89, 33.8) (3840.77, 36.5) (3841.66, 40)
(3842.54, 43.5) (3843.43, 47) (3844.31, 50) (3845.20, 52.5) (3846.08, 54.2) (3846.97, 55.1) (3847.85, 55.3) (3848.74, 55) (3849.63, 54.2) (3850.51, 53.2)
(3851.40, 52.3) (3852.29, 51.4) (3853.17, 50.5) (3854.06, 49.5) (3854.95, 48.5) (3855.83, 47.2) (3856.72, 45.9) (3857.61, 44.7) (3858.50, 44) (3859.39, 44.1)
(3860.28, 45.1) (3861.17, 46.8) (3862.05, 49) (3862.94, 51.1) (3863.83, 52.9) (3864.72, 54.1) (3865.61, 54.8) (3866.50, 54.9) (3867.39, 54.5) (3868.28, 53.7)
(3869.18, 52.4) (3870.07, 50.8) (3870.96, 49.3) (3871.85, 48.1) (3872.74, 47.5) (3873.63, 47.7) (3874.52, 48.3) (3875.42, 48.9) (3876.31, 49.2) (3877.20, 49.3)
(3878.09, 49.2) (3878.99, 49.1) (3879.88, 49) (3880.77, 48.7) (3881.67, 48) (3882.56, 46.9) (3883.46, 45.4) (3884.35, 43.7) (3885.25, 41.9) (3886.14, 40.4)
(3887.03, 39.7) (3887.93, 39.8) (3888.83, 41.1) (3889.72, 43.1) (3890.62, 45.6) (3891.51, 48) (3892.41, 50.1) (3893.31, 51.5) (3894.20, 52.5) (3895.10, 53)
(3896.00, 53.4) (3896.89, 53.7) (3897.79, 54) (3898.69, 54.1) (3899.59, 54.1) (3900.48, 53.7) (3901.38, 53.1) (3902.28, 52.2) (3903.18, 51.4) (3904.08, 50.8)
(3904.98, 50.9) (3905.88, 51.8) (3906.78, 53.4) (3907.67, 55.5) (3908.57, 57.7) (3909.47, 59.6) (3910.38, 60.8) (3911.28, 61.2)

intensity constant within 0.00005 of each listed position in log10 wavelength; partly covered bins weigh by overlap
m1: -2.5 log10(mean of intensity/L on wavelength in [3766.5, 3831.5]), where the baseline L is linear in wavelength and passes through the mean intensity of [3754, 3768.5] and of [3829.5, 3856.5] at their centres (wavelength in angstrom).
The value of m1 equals -0.12 mag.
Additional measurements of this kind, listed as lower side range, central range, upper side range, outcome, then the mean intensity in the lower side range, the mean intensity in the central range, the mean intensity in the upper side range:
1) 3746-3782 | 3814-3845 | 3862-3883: 0.33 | 50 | 37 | 50.3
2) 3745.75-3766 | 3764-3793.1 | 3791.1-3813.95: -0.15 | 44.8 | 56.1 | 52.7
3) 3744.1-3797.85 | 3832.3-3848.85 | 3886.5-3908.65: 0.27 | 50.7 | 39.4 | 50.4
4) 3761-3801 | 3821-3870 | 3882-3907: 0.18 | 53.4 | 43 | 48.9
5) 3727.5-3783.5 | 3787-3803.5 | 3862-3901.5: -0.04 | 47.6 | 50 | 49.3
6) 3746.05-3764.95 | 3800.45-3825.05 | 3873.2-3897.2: -0.10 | 44.6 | 50.4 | 47.3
